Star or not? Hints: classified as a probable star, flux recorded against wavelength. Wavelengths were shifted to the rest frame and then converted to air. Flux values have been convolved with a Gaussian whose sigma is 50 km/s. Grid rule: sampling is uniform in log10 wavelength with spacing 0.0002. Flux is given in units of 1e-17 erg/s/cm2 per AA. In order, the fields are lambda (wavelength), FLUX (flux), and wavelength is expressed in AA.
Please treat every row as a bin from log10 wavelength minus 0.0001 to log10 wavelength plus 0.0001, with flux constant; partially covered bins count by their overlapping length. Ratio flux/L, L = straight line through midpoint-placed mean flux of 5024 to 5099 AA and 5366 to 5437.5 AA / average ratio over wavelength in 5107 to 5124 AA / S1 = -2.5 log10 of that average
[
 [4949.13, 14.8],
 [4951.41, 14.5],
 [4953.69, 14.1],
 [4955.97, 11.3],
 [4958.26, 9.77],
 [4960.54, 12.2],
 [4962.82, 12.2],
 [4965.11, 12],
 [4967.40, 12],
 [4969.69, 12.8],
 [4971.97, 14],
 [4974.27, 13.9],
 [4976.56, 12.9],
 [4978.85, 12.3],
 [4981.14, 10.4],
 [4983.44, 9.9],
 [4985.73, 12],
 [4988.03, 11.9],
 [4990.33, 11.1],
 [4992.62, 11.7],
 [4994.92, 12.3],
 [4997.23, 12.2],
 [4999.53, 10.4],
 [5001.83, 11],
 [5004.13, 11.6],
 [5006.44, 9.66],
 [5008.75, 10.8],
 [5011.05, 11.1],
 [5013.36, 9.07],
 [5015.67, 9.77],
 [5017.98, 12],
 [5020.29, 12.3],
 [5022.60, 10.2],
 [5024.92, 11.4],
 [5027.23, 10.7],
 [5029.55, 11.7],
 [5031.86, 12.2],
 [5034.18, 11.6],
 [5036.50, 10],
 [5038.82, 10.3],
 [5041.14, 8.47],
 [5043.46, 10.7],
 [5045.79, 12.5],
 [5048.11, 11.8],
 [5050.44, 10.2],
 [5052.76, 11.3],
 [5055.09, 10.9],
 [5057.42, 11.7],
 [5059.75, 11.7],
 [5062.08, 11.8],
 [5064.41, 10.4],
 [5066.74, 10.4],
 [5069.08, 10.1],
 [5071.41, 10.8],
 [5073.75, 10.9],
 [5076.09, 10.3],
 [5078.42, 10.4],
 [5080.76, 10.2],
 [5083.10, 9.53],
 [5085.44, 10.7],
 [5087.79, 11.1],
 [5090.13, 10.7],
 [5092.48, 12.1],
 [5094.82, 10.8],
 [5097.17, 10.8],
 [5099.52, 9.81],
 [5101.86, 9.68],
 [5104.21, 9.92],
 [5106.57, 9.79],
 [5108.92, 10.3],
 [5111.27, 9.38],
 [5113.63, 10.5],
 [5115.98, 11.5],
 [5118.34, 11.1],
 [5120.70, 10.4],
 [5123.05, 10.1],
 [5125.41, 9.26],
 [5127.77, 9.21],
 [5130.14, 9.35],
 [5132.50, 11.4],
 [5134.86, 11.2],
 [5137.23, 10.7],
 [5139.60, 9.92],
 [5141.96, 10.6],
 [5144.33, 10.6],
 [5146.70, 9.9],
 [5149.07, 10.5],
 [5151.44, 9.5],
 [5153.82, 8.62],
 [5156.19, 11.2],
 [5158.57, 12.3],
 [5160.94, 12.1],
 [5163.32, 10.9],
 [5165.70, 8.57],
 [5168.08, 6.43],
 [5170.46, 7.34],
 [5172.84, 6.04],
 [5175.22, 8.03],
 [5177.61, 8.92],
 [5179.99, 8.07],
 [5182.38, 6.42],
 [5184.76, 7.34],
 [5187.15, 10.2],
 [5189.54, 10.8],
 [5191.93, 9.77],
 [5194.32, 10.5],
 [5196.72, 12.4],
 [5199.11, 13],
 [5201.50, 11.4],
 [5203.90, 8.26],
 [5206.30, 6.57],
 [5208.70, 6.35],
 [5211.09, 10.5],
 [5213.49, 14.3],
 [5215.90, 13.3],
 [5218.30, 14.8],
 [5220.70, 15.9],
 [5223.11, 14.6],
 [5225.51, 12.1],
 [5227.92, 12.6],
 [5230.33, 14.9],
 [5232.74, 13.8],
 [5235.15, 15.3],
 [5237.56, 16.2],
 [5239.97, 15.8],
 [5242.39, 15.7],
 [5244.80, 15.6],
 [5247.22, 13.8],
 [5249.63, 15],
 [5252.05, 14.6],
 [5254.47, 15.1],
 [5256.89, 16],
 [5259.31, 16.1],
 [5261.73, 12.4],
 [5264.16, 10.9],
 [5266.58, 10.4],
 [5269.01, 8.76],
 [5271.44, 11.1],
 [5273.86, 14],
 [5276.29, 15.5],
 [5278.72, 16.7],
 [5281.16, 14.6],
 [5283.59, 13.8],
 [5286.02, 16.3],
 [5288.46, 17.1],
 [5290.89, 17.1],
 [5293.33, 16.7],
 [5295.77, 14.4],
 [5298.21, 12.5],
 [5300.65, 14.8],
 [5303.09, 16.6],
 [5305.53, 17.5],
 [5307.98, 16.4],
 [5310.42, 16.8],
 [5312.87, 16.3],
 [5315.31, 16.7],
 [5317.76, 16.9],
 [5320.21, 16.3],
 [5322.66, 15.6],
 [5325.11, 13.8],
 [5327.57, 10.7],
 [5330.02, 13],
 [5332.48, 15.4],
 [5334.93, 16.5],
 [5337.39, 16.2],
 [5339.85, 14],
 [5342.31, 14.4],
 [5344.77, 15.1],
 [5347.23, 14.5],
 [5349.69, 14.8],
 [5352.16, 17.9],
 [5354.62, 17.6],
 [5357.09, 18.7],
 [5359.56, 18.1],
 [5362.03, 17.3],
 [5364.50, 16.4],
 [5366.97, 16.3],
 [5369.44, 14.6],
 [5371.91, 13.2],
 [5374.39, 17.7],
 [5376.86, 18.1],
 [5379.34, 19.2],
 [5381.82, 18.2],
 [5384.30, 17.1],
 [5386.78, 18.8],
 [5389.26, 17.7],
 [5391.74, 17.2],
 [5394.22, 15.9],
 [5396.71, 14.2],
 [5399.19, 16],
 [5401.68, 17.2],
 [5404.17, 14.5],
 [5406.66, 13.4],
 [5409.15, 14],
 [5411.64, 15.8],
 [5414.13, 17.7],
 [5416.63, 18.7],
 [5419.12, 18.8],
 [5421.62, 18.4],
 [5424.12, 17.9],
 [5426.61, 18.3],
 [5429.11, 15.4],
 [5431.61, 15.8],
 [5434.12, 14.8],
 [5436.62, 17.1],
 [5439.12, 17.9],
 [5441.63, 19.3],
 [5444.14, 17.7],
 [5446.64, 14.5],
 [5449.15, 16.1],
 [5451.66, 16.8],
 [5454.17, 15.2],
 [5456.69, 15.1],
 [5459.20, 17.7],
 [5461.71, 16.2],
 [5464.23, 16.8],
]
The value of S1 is 0.13 mag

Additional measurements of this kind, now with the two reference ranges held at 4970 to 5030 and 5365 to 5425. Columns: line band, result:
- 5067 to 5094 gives 0.18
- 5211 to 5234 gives 0.04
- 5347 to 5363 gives -0.06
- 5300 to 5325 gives -0.05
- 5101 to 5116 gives 0.27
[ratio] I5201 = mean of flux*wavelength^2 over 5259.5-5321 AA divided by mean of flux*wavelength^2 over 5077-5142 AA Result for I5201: 1.54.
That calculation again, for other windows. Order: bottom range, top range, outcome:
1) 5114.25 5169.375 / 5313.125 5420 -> 1.72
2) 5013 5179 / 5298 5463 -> 1.75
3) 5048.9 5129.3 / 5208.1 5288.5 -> 1.41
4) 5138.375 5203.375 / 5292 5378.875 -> 1.74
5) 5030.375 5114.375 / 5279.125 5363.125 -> 1.62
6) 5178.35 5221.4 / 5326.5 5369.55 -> 1.58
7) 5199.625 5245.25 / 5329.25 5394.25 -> 1.33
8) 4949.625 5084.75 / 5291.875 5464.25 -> 1.65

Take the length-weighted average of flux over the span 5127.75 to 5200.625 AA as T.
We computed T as 9.75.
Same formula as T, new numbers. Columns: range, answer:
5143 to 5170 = 9.98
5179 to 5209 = 9.41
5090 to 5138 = 10.4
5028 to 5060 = 11.1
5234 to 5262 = 15.2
